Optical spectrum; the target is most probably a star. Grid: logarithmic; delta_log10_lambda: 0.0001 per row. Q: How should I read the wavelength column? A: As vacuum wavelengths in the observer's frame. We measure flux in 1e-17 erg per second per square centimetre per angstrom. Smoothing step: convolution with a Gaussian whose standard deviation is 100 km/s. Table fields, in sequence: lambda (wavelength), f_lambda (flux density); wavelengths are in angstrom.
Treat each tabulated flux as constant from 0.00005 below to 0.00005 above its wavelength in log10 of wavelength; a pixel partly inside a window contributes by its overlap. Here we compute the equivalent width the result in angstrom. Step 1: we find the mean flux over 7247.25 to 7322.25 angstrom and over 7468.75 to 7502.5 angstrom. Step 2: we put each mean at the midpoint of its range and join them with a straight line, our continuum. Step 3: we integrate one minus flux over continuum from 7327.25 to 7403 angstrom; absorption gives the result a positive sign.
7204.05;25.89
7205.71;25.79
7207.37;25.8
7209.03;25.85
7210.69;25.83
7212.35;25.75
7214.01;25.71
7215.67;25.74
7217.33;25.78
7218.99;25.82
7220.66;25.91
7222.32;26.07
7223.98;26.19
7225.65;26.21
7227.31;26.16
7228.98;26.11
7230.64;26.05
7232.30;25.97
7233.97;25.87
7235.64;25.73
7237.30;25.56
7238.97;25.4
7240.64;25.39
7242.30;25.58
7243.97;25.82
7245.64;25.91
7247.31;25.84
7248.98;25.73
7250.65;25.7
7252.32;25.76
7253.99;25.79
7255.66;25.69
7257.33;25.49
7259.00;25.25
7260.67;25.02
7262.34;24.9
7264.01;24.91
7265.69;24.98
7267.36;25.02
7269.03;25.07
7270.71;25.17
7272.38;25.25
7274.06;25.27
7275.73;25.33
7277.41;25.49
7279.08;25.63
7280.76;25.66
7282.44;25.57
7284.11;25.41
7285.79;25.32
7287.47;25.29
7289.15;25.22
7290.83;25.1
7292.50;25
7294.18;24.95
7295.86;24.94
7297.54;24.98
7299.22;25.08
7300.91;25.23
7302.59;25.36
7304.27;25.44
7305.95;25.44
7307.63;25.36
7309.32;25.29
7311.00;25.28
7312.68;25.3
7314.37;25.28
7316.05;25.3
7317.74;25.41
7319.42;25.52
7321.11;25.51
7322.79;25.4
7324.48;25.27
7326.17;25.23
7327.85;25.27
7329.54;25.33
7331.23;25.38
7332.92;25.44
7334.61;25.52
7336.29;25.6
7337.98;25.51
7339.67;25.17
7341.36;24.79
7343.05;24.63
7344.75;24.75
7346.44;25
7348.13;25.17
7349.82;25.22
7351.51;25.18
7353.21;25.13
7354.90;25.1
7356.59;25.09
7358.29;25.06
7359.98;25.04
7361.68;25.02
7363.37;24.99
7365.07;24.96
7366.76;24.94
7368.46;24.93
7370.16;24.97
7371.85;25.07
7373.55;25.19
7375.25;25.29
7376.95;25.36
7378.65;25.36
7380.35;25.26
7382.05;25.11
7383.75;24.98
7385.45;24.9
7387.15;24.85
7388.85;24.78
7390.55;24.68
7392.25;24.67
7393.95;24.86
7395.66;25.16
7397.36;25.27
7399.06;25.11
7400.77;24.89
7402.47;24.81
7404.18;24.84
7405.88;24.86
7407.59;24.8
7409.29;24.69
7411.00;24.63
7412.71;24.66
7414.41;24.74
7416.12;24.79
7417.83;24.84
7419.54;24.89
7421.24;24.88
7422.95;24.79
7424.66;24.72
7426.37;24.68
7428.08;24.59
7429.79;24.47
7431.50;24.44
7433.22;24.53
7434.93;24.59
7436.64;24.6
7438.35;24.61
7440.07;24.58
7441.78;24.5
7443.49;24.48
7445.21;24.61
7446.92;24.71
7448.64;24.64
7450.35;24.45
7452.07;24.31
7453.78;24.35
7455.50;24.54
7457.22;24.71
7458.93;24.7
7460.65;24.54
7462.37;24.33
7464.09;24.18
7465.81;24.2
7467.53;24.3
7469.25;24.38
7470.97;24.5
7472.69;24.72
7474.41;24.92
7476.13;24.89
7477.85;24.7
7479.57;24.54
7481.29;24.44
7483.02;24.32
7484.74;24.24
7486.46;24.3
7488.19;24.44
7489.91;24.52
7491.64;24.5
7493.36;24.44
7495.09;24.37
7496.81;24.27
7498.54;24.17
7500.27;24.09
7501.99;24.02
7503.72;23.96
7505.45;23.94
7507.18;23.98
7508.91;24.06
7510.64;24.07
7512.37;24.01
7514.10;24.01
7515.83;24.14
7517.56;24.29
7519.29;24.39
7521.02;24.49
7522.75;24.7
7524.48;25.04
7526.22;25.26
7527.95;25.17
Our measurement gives -0.3 angstrom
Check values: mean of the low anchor 25.3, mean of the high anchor 24.4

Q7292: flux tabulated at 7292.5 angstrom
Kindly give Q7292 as 25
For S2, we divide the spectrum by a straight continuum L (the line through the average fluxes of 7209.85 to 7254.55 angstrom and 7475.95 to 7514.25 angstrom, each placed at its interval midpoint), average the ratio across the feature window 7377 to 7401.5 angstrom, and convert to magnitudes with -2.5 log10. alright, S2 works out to 0.00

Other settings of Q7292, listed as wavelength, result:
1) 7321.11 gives 25.51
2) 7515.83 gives 24.14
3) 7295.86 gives 24.94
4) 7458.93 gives 24.7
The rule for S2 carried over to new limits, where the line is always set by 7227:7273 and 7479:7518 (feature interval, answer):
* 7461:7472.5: 0.00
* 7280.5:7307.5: 0.00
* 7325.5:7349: -0.01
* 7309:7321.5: -0.01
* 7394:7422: -0.01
